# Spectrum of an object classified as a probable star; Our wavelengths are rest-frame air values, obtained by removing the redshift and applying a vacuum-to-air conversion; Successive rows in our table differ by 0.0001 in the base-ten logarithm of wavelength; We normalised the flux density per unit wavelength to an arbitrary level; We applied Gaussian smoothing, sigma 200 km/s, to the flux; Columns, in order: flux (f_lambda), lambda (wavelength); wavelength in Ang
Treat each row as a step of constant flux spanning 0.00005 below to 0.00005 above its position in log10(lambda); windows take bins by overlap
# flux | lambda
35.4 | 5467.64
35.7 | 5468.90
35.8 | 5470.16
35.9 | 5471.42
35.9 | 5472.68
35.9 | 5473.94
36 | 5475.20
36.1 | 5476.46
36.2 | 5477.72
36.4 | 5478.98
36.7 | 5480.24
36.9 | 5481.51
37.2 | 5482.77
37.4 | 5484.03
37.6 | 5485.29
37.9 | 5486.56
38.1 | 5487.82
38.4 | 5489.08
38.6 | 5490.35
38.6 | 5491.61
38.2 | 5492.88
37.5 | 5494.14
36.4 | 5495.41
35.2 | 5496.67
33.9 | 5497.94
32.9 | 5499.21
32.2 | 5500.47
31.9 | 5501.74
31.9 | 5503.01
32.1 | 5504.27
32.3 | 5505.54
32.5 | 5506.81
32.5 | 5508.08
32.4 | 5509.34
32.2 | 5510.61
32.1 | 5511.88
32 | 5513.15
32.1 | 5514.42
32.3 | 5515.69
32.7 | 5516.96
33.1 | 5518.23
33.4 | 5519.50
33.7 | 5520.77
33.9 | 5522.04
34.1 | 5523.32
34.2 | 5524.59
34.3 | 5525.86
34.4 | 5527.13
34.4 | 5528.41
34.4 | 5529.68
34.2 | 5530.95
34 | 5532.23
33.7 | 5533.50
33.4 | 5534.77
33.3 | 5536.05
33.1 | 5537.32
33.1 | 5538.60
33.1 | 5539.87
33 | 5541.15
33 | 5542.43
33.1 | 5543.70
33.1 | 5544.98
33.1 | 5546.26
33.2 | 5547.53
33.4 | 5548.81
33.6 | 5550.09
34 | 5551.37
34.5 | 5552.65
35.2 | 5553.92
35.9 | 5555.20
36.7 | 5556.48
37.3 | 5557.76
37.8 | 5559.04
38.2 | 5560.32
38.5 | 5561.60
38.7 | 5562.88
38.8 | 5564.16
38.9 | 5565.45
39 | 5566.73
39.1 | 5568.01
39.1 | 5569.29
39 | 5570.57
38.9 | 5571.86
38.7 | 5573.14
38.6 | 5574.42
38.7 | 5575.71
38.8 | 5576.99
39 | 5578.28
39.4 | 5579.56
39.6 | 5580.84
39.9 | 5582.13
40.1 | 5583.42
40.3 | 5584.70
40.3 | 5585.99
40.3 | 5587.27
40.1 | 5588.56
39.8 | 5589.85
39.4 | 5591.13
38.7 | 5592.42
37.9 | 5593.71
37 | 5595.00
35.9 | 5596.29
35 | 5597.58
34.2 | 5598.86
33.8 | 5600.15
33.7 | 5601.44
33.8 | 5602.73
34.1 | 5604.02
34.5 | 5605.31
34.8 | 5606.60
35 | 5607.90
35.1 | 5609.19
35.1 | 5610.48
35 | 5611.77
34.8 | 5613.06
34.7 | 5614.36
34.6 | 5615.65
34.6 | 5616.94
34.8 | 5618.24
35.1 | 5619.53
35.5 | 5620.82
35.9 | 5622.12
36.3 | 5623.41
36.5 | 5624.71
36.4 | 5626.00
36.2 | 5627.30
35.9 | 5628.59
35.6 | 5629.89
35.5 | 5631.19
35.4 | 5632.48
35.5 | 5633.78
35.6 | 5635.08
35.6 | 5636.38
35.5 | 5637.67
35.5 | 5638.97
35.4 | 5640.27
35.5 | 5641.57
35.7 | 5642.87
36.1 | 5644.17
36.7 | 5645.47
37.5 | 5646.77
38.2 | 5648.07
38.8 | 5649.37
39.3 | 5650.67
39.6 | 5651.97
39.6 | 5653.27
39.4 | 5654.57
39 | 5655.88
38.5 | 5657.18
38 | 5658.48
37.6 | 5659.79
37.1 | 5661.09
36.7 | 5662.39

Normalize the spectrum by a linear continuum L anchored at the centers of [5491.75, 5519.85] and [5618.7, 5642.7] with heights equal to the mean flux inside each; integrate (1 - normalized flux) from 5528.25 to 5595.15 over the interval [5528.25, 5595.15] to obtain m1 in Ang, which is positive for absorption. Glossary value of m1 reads -4.58 Ang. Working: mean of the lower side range 33.4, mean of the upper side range 35.7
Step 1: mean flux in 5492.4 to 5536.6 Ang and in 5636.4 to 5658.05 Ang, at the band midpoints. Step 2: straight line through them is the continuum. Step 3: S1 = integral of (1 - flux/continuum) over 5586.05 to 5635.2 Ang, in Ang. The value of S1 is 0.64 Ang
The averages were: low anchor 33.5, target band 35.9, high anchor 37.5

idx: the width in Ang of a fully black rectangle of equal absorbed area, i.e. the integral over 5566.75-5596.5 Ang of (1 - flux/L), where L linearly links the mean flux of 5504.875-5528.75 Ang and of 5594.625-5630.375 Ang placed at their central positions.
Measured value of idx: -4.02 Ang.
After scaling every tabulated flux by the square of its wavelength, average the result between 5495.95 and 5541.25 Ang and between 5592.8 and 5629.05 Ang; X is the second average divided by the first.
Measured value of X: 1.10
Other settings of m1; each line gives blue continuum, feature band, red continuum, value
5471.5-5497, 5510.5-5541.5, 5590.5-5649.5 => 2.7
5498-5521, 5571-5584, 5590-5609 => -1.6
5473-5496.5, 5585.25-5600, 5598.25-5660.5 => -0.6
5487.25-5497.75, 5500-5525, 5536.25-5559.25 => 2.5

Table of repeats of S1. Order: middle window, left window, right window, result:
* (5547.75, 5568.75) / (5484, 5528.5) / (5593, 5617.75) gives -1.3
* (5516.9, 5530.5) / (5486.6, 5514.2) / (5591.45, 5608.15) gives 0.3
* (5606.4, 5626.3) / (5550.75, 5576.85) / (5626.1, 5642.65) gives 0.5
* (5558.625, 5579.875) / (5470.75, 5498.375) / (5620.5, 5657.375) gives -1.1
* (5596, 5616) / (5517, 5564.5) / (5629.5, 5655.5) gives 0.8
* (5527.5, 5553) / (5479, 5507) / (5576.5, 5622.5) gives 1.8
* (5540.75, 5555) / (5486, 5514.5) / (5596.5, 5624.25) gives 0.4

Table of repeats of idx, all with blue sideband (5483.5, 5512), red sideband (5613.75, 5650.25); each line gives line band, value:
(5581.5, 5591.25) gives -1.2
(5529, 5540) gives 0.5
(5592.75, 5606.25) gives 0.2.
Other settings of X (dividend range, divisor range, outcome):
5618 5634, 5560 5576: 0.94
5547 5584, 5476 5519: 1.11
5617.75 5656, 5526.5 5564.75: 1.09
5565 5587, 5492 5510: 1.20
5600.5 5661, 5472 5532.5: 1.09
